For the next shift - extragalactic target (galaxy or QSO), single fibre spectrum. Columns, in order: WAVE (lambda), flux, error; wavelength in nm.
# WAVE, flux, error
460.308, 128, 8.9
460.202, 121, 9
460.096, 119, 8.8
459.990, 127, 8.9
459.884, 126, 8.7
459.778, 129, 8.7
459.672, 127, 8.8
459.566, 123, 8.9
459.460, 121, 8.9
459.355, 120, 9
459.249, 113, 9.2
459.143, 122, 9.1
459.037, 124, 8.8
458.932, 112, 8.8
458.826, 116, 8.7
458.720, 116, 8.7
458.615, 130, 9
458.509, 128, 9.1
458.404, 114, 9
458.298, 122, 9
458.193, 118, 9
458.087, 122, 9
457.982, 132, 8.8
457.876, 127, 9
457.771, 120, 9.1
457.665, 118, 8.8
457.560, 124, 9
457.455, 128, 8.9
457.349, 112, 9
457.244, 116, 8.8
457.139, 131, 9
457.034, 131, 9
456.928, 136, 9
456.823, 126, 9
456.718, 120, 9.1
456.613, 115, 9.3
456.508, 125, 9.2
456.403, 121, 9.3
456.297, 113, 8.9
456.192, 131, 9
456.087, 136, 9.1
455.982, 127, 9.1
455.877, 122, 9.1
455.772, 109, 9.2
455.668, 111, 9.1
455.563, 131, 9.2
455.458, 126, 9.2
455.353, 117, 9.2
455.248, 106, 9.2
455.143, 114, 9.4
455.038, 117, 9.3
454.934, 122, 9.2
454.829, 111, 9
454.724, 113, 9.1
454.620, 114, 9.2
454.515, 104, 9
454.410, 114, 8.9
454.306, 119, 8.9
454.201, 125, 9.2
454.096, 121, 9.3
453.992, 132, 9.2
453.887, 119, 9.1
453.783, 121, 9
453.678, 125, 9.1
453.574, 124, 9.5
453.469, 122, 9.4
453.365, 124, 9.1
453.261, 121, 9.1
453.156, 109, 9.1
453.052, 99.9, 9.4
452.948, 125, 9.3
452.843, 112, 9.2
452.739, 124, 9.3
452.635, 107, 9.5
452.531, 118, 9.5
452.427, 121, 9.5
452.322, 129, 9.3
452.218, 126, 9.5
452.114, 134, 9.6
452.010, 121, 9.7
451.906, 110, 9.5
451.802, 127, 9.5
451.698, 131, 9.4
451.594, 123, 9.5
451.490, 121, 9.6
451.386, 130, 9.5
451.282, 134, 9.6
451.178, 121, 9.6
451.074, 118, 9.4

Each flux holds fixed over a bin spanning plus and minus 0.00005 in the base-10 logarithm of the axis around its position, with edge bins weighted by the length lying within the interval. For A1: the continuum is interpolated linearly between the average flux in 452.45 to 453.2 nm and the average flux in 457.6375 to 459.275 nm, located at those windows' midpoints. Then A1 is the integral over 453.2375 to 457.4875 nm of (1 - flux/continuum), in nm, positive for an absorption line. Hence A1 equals -0.13 nm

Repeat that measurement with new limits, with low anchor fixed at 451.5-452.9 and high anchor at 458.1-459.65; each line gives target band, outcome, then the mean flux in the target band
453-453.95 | 0.02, 118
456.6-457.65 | -0.03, 124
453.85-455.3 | 0.06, 116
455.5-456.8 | -0.01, 122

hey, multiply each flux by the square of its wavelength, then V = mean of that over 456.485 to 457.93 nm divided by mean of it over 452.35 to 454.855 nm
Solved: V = 1.1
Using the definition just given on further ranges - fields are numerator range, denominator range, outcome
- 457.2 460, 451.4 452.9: 1.03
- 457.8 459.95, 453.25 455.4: 1.05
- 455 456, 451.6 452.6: 0.97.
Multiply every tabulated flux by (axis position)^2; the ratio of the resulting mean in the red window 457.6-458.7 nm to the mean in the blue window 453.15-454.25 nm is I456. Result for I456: 1.02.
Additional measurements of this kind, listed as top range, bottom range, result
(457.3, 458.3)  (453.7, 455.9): 1.05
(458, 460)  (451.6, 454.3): 1.03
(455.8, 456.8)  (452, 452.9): 1.03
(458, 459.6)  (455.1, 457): 1.00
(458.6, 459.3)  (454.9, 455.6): 1.01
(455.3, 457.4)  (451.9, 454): 1.04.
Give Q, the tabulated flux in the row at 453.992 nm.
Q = 132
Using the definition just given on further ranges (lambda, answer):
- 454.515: 104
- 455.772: 109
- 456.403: 121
